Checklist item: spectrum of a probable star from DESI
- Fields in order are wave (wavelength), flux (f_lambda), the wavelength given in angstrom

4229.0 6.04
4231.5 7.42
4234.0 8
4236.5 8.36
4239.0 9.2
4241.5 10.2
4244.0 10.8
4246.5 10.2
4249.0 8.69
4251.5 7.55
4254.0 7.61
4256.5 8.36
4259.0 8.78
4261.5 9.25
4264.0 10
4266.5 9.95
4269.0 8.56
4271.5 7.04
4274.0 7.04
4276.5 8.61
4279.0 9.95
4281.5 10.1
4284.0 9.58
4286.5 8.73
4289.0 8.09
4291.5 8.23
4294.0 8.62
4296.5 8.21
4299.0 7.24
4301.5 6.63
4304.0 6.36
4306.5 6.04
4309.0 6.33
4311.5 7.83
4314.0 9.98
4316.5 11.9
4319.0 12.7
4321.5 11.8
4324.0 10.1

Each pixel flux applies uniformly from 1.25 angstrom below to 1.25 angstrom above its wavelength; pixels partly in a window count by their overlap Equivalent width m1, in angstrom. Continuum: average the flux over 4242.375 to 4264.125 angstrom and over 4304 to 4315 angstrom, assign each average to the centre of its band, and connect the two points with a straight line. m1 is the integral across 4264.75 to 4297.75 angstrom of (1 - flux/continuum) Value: -2.1 angstrom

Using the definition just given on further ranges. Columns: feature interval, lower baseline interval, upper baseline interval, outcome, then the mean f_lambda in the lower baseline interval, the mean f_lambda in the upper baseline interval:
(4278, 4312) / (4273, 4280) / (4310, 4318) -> 4.28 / 8.54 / 9.88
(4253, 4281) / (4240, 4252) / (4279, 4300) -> 1.41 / 9.6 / 8.7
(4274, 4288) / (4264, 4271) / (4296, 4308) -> -1.61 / 9.15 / 6.8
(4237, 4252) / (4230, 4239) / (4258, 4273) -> -2.09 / 8.05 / 8.9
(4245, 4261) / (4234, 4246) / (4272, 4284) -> 1.19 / 9.5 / 8.88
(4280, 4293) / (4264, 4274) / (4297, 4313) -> -2.09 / 8.52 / 6.86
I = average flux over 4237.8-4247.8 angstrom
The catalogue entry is 10.1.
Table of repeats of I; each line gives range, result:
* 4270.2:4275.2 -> 7.06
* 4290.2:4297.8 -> 8.34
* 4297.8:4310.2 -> 6.52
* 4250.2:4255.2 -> 7.59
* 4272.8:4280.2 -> 8.53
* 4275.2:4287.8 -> 9.38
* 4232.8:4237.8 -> 8.19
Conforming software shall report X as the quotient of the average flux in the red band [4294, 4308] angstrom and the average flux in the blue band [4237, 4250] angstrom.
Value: 0.7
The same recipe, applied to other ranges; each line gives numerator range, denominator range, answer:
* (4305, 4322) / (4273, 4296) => 1.07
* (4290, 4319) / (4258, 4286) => 0.91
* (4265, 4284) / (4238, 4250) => 0.90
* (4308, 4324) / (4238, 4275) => 1.14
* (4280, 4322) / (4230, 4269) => 0.97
